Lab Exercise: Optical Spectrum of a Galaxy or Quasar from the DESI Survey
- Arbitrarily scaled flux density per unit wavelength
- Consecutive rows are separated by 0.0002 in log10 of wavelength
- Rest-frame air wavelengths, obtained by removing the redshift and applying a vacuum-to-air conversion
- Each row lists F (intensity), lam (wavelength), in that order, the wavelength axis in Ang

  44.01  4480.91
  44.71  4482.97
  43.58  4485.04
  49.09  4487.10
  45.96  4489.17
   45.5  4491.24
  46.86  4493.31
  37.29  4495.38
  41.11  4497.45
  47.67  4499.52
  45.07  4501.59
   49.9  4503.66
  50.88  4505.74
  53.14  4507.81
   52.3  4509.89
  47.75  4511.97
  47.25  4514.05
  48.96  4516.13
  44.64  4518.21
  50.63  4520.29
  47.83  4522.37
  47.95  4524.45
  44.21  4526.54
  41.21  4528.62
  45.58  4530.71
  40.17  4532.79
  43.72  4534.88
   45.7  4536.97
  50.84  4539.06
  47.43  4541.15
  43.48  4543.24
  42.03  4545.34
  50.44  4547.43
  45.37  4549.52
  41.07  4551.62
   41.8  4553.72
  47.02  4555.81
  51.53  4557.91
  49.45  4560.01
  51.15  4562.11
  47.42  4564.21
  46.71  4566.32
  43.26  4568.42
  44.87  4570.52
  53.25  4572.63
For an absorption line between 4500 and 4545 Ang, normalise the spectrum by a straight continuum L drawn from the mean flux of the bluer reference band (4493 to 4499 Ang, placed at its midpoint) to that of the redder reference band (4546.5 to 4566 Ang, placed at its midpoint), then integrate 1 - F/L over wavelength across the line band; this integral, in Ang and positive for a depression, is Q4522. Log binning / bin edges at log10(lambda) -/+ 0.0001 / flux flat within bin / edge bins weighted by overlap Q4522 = -3.05 Ang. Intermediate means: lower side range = 41.7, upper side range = 47.2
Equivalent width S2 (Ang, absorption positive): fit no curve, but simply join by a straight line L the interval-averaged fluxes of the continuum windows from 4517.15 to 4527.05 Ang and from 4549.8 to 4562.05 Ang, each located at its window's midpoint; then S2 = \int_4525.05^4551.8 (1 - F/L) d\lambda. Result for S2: 1.1 Ang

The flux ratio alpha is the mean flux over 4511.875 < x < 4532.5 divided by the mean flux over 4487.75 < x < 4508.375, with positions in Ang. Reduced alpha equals 1.00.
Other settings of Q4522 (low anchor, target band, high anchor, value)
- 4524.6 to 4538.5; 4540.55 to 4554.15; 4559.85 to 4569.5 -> 0.3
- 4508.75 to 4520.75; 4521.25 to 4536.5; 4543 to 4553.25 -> 0.8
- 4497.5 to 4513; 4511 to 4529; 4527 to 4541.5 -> 0.0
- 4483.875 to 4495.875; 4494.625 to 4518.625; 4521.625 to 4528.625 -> -1.0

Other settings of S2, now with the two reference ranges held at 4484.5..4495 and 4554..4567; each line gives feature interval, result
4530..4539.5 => 0.5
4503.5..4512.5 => -0.9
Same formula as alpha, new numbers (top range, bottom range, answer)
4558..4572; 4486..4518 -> 1.01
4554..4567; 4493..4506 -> 1.07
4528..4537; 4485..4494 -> 0.93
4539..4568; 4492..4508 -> 1.01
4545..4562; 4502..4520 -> 0.95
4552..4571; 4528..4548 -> 1.04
